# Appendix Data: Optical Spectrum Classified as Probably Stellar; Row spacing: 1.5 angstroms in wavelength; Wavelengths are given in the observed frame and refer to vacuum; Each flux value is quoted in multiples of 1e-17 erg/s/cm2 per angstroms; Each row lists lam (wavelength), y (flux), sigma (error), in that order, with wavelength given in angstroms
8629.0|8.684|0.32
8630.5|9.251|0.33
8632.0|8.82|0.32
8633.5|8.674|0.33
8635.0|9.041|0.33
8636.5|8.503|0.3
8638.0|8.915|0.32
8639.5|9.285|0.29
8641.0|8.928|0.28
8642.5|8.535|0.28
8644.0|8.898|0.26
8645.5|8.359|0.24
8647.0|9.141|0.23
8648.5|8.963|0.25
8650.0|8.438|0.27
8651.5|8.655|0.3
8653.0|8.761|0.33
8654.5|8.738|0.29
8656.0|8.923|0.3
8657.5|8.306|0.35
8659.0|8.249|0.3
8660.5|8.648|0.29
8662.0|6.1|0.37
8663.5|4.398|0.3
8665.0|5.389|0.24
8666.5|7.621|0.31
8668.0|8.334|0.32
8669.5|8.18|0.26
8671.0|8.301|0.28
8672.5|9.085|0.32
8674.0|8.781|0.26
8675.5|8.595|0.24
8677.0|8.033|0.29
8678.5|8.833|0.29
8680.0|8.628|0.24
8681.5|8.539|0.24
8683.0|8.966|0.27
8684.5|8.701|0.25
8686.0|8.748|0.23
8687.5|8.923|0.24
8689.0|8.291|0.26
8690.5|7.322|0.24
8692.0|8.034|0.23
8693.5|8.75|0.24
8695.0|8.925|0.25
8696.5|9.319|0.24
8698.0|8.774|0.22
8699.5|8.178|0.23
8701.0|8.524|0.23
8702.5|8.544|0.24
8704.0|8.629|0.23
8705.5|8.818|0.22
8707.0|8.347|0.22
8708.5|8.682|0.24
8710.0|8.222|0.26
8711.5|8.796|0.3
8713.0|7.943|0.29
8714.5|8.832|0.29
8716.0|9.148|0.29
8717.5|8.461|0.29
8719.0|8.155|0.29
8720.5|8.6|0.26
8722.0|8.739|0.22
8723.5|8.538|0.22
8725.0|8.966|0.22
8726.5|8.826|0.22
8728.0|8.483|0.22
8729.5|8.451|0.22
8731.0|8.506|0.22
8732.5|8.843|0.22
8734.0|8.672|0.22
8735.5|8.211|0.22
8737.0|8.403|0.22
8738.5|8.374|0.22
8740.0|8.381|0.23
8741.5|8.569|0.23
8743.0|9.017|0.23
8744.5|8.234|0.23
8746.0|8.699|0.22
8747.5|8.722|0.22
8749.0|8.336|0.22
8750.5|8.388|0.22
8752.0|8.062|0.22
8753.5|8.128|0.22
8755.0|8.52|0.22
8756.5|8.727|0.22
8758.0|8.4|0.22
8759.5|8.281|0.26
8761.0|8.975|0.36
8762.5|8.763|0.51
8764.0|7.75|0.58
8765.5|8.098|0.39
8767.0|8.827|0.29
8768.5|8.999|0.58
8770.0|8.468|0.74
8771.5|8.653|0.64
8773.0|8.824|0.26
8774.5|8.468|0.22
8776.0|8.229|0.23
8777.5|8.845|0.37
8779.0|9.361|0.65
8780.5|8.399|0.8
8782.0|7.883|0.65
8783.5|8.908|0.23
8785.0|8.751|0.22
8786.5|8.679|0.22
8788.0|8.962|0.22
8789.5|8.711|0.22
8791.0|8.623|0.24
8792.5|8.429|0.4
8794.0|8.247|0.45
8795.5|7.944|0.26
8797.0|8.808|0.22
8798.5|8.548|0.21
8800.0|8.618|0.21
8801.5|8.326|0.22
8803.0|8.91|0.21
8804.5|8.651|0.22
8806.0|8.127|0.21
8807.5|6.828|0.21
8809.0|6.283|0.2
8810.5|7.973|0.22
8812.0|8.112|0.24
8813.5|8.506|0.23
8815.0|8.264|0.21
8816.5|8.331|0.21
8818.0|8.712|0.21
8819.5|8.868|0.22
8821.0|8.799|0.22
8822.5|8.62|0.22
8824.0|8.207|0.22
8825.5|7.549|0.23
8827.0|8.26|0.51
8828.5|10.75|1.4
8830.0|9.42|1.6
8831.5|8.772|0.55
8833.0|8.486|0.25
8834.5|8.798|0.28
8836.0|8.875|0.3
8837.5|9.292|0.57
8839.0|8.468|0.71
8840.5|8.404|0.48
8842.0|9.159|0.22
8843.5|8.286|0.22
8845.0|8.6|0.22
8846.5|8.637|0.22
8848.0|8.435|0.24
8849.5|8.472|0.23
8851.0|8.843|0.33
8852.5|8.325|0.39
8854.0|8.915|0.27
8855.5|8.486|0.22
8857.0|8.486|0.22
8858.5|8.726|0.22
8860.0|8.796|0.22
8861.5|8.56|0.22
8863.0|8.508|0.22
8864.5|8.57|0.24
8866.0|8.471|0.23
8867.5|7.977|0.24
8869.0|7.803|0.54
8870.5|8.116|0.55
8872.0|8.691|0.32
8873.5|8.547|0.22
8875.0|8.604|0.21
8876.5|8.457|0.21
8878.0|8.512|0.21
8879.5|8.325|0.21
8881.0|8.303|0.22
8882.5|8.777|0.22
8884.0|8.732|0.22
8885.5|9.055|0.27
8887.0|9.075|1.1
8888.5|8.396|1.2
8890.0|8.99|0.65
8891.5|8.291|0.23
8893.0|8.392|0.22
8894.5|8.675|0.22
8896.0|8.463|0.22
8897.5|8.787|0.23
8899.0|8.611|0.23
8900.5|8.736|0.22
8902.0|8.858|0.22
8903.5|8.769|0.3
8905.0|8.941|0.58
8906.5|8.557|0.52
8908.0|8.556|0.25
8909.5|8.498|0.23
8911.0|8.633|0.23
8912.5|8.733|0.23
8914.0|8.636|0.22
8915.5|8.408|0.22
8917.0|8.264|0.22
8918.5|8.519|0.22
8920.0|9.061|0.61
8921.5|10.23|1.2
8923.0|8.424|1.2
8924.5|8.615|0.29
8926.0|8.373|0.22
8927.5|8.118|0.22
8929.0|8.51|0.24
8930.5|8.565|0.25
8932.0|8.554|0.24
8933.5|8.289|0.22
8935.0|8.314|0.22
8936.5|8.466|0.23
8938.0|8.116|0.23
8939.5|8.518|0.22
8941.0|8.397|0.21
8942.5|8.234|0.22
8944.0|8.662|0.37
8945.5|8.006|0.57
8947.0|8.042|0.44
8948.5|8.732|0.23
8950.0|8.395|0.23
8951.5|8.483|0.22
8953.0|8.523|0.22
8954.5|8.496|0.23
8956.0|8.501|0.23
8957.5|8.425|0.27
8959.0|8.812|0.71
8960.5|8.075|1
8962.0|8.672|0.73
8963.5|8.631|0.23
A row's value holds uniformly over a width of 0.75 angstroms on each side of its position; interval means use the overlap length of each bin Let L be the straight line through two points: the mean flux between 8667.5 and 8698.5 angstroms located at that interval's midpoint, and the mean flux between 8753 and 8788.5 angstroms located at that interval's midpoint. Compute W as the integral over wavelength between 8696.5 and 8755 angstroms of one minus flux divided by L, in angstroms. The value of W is 0.2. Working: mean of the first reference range 8.57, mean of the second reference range 8.58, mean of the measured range 8.54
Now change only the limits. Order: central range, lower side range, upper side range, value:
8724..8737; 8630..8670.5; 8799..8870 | -0.3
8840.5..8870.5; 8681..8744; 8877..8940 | 0.3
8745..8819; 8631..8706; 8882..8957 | 0.5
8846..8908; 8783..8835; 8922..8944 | -1.0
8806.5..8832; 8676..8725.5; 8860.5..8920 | 0.6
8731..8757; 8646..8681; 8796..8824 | -0.8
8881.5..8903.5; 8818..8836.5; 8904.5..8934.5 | -0.1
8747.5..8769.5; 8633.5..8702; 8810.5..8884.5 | 0.1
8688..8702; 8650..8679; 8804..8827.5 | -0.8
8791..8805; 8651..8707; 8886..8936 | -0.1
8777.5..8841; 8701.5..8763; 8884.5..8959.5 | 0.3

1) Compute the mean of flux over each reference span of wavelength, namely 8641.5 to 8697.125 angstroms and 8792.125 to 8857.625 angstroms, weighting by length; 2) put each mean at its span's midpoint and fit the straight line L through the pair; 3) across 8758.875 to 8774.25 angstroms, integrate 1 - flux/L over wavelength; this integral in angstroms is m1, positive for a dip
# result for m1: -0.2 angstroms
